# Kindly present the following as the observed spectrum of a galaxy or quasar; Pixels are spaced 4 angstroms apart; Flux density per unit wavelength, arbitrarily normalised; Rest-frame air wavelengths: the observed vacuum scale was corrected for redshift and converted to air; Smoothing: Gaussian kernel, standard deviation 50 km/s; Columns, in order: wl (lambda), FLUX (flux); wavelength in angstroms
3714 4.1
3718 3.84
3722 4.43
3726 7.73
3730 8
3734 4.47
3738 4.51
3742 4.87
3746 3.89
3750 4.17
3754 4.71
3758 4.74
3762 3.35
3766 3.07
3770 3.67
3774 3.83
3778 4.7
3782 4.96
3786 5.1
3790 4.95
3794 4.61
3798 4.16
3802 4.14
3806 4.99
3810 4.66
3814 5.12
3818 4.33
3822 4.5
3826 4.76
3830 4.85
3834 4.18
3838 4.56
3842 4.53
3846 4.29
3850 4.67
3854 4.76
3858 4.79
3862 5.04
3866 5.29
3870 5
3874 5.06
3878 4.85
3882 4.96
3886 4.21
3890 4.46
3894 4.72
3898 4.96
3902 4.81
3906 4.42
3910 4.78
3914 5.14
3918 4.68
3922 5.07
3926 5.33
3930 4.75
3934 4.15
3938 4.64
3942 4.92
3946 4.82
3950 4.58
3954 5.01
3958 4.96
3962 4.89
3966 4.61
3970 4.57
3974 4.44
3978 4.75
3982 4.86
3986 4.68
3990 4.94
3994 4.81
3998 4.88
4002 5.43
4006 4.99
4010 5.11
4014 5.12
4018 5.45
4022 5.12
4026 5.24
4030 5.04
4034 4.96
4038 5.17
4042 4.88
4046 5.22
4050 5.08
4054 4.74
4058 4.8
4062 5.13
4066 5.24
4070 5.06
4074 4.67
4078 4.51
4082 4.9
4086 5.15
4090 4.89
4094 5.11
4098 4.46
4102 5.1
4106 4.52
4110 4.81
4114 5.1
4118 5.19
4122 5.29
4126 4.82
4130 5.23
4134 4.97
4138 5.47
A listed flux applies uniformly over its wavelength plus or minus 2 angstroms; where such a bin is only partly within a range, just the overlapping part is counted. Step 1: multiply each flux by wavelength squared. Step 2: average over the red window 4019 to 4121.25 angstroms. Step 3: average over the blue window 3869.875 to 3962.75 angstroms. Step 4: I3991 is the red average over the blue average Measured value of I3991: 1.12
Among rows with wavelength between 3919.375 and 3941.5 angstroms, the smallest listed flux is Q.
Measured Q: 4.15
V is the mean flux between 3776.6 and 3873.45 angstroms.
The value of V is 4.71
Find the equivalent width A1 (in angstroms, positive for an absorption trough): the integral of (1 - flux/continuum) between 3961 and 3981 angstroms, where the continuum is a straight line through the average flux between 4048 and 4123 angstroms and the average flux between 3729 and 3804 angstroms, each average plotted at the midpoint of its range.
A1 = 0.49 angstroms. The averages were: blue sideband 4.47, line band 4.65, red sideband 4.93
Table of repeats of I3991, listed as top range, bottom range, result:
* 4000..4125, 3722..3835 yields 1.24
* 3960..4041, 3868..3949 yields 1.08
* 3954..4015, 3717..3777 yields 1.19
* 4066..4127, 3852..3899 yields 1.14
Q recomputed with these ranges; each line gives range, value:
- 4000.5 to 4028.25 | 4.99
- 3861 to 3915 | 4.21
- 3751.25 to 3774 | 3.07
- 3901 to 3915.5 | 4.42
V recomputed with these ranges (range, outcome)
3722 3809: 4.69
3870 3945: 4.78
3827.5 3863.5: 4.63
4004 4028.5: 5.17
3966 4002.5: 4.78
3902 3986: 4.77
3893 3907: 4.75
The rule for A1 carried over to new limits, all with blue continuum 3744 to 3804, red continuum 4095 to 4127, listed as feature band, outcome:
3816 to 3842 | -0.9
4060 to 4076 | -0.6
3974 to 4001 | -0.8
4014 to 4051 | -2.8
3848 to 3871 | -2.5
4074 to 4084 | 0.3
